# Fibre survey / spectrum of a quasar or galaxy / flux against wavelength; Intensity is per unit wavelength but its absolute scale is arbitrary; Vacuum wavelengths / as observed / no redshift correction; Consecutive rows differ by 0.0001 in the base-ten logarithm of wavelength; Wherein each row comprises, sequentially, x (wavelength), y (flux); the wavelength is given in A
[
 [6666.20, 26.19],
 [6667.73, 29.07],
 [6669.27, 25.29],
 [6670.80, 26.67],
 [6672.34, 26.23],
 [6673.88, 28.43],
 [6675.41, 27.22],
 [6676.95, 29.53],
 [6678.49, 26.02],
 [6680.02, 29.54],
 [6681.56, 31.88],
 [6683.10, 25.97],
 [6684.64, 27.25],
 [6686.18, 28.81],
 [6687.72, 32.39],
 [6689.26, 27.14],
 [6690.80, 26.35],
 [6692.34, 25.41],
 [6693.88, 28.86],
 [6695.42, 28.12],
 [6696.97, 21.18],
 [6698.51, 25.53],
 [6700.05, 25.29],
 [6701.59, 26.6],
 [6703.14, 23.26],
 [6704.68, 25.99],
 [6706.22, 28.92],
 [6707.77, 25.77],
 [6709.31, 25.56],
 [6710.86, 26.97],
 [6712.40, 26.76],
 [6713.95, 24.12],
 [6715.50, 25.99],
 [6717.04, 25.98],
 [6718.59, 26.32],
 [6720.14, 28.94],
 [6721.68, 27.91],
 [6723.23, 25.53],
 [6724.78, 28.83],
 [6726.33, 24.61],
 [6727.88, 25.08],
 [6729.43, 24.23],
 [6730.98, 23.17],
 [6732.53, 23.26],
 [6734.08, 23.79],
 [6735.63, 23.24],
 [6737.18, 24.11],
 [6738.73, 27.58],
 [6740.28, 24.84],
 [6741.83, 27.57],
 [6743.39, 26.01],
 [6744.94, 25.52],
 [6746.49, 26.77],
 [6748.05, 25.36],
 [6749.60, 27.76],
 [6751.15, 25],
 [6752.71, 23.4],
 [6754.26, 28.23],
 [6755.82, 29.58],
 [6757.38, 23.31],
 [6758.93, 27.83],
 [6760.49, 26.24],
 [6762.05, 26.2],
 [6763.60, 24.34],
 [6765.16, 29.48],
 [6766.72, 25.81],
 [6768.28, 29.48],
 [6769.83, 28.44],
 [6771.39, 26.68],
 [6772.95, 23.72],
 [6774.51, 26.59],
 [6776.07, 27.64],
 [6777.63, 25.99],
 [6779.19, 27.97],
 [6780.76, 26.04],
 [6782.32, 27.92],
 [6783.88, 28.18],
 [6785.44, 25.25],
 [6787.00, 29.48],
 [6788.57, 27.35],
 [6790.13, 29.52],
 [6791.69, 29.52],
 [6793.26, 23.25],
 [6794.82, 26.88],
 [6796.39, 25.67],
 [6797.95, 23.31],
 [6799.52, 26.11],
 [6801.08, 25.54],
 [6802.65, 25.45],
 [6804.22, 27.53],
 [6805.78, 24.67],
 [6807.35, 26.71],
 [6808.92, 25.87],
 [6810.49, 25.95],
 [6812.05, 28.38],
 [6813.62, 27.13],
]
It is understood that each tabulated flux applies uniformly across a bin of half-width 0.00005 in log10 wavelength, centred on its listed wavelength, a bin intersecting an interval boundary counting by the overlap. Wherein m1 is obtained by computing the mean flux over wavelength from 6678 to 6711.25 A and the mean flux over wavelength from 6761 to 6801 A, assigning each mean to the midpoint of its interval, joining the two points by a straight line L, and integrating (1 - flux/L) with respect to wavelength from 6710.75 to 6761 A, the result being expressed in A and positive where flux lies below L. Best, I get 1.9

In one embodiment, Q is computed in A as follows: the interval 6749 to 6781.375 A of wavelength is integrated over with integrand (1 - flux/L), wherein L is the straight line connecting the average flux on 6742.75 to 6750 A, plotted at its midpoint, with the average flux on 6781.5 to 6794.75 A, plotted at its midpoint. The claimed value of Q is 0.2 A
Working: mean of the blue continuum 26.2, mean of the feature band 26.6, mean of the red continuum 27.5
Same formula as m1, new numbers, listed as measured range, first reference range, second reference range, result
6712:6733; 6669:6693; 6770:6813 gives 1.2 A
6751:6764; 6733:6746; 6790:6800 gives -0.3 A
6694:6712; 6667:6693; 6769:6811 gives 1.1 A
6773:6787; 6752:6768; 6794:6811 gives -0.4 A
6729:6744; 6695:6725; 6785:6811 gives 0.8 A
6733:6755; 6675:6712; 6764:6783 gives 1.2 A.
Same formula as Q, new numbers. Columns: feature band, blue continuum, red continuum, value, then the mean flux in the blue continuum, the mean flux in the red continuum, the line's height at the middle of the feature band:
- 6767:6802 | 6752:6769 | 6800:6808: -0.68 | 26.7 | 26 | 26.3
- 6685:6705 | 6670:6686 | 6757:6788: 0.84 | 27.9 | 26.9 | 27.7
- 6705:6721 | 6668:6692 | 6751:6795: 0.59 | 27.9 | 26.9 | 27.5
